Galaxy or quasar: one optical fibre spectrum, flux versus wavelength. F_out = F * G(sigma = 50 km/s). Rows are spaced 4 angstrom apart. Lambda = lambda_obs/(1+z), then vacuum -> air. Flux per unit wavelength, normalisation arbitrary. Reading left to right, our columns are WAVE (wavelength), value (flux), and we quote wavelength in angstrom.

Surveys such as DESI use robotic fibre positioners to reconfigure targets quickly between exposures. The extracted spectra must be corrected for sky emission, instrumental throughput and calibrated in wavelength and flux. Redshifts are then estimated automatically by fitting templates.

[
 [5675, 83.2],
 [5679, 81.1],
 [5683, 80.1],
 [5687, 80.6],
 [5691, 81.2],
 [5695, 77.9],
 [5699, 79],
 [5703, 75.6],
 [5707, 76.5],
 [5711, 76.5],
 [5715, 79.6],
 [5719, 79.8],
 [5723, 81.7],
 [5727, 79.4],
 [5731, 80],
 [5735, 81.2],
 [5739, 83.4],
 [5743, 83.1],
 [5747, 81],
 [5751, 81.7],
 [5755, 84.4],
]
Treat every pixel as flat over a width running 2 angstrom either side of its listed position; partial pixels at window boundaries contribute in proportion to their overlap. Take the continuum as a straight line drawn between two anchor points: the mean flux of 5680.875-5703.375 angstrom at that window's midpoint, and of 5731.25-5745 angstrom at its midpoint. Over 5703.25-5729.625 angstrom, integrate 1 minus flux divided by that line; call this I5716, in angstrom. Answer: 0.7 angstrom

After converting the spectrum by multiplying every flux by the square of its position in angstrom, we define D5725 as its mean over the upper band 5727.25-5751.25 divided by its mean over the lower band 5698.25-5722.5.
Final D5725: 1.06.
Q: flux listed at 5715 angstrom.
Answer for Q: 79.6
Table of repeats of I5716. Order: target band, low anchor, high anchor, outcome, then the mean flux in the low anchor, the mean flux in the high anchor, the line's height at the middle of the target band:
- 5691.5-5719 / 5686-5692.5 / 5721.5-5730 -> 1.0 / 80.9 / 80.4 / 80.7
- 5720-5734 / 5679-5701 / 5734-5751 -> 0.2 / 79.9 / 82.2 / 81.5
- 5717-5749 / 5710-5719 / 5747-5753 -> -0.4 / 78.6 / 81.5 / 80.1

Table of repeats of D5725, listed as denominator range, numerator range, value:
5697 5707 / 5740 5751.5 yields 1.08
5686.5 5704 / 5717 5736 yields 1.03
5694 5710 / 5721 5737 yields 1.05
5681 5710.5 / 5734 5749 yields 1.06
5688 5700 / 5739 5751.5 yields 1.05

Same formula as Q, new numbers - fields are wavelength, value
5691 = 81.2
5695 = 77.9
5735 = 81.2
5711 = 76.5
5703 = 75.6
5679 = 81.1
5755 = 84.4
